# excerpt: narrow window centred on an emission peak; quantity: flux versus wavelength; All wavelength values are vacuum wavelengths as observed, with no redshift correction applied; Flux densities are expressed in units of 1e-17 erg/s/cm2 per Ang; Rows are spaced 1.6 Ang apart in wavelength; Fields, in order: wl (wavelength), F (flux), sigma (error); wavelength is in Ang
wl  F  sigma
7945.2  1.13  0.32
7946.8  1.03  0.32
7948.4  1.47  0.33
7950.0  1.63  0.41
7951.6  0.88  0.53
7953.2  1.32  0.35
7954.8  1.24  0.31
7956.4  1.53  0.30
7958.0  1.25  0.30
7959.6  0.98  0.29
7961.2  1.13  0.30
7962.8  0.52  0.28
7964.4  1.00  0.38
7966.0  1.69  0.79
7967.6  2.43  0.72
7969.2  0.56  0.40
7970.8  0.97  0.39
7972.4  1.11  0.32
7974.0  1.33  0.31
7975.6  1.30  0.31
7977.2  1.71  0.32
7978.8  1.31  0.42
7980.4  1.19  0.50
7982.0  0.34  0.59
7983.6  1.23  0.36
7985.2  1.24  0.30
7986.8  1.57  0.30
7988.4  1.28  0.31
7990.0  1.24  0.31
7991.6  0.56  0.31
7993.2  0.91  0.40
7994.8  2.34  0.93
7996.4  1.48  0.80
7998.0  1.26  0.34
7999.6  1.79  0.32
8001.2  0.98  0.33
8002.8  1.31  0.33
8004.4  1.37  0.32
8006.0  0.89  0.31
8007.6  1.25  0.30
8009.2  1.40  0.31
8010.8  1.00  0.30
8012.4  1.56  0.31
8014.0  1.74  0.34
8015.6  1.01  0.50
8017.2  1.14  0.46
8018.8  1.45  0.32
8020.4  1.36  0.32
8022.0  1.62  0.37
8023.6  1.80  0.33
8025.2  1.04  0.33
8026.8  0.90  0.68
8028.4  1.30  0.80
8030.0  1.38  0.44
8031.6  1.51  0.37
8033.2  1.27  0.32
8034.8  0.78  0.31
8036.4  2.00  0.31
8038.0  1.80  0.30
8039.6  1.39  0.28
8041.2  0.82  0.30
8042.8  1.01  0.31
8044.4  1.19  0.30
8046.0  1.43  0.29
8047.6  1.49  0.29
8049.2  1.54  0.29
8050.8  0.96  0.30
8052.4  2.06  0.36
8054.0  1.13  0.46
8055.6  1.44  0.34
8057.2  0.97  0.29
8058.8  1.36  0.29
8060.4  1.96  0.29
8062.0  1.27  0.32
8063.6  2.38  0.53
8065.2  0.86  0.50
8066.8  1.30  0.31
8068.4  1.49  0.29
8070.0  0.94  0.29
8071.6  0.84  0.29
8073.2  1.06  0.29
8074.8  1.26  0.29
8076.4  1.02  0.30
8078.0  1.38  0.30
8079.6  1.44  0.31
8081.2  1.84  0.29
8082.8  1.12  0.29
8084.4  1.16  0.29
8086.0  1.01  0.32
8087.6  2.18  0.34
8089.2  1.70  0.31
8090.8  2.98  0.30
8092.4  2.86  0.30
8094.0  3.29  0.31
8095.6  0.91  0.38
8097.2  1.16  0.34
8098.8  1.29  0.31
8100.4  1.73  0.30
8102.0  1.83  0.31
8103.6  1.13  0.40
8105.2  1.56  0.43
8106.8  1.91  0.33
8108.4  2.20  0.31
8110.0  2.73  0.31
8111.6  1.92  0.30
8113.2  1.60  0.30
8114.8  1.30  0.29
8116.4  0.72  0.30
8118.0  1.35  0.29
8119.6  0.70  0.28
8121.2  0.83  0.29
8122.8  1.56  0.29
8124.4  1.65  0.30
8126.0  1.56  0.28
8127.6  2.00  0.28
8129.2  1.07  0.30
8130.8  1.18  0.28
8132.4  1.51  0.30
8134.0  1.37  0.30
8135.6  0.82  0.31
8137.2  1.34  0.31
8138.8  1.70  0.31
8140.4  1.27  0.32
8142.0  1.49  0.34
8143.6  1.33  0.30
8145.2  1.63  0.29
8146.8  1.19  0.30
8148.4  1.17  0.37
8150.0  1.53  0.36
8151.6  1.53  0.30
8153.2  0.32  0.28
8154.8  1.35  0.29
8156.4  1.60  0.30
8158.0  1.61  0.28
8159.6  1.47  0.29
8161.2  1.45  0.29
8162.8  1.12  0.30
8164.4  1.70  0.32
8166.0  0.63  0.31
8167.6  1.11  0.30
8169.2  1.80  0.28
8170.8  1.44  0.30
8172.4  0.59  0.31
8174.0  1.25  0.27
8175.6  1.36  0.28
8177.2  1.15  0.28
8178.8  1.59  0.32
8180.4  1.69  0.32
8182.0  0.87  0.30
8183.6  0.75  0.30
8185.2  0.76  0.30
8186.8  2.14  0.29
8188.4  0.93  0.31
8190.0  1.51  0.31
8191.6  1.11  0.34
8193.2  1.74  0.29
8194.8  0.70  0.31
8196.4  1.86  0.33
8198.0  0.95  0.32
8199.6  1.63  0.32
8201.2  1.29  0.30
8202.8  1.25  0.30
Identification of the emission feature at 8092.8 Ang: [S II]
